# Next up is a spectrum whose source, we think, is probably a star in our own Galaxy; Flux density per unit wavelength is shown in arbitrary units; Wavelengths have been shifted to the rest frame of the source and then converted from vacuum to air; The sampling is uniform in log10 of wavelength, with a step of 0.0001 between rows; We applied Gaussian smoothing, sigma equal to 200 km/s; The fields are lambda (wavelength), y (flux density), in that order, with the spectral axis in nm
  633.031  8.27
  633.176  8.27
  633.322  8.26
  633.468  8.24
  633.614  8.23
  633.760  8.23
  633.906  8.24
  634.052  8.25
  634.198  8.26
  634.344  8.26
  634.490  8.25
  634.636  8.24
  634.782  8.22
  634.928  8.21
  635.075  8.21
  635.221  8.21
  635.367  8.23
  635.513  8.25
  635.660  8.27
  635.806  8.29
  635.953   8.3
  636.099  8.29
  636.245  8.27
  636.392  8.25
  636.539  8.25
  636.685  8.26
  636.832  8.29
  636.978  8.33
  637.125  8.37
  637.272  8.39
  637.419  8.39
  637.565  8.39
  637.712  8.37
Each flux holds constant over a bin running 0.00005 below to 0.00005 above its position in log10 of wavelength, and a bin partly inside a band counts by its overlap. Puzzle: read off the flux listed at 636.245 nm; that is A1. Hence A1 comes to 8.27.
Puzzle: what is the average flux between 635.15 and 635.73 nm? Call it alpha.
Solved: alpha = 8.24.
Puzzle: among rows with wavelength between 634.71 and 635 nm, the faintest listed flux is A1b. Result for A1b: 8.21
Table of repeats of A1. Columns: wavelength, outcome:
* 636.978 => 8.33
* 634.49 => 8.25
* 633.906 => 8.24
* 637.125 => 8.37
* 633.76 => 8.23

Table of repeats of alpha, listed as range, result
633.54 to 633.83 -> 8.22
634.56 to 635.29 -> 8.22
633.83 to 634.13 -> 8.24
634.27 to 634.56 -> 8.26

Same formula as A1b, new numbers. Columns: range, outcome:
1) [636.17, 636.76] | 8.25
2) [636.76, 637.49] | 8.29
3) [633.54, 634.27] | 8.23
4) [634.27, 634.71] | 8.24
